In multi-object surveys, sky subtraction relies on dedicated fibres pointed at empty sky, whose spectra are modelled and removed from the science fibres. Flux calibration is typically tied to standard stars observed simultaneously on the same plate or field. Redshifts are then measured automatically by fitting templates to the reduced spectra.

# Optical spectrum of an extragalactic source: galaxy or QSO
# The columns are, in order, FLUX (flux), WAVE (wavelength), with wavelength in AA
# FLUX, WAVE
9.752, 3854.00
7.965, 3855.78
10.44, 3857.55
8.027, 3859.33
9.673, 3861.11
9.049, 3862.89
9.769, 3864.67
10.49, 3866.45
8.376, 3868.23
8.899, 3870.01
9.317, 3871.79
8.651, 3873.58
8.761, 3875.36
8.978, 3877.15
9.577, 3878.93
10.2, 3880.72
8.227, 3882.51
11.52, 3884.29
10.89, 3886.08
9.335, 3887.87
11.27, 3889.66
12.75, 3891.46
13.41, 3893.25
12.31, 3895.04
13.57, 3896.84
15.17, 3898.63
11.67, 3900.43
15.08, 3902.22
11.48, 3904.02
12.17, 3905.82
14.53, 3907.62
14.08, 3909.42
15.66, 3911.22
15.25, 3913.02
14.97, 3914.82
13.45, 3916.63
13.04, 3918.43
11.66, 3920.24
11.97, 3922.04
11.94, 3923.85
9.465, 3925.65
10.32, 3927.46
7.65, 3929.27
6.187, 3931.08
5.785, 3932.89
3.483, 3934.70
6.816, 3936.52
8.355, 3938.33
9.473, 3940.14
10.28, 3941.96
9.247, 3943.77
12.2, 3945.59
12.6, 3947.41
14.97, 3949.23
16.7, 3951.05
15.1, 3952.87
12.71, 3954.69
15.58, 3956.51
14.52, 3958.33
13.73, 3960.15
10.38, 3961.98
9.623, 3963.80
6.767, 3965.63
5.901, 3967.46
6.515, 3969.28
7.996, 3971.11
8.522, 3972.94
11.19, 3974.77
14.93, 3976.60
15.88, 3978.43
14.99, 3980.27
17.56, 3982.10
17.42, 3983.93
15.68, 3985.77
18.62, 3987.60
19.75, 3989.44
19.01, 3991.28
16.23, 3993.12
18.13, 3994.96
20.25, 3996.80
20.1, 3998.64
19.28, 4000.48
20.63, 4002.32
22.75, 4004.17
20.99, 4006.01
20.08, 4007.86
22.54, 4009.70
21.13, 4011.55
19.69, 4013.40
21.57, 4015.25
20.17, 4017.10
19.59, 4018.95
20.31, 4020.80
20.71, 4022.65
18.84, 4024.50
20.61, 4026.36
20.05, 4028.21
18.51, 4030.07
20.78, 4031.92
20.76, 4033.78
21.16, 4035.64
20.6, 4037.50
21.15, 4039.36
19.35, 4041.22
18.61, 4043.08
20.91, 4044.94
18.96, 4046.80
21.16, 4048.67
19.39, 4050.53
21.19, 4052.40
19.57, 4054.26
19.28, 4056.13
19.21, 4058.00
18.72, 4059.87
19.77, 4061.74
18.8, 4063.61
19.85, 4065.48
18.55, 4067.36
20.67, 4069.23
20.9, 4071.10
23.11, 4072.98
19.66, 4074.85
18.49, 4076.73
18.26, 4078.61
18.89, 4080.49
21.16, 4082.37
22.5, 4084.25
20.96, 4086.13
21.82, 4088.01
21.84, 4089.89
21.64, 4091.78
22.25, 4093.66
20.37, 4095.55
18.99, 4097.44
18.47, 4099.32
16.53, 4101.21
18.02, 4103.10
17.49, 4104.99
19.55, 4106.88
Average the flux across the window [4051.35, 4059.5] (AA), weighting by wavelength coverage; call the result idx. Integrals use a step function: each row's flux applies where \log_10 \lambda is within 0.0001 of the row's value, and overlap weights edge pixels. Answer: 19.7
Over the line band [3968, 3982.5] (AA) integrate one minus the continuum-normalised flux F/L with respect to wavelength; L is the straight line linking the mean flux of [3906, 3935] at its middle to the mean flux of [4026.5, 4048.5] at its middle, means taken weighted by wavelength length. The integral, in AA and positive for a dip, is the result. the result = 3.5 AA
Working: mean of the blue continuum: 11.4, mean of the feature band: 11.9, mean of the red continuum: 20.1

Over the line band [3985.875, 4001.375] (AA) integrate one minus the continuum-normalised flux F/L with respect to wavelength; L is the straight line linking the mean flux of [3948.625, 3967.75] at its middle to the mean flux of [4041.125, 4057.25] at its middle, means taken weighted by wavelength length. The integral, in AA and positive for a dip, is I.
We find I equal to -3.40 AA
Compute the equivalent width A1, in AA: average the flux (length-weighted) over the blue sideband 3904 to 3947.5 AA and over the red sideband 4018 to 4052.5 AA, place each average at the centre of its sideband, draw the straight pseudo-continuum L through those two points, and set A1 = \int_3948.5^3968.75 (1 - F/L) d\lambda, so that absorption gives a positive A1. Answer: 1.9 AA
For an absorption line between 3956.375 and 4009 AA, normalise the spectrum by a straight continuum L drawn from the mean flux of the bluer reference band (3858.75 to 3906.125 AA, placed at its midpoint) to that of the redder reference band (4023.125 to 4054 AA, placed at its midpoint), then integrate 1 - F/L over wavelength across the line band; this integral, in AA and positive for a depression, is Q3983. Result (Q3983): 5.0 AA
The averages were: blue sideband 10.7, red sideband 20.1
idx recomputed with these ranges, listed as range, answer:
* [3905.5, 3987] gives 11.7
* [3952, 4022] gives 16.2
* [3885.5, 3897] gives 11.9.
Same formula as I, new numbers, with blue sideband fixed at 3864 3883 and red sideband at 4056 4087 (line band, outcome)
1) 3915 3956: 6.0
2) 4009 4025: -3.3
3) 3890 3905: -3.7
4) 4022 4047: -3.0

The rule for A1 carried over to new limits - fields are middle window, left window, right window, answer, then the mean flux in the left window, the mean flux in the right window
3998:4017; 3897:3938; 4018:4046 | -2.7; 11.4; 20.1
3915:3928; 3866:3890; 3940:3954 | -0.4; 9.56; 12.7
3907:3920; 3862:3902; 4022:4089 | -2.0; 10.6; 20.1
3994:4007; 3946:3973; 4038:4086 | -4.7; 11.5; 19.9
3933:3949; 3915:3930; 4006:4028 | 5.0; 11.4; 20.5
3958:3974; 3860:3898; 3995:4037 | 7.2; 10.3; 20.4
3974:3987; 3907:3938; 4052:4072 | -0.9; 10.9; 19.6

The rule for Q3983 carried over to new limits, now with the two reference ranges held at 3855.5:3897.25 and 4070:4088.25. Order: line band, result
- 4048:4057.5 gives -0.4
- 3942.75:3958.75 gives 0.3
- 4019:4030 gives -1.4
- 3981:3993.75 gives -1.6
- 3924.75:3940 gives 6.6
